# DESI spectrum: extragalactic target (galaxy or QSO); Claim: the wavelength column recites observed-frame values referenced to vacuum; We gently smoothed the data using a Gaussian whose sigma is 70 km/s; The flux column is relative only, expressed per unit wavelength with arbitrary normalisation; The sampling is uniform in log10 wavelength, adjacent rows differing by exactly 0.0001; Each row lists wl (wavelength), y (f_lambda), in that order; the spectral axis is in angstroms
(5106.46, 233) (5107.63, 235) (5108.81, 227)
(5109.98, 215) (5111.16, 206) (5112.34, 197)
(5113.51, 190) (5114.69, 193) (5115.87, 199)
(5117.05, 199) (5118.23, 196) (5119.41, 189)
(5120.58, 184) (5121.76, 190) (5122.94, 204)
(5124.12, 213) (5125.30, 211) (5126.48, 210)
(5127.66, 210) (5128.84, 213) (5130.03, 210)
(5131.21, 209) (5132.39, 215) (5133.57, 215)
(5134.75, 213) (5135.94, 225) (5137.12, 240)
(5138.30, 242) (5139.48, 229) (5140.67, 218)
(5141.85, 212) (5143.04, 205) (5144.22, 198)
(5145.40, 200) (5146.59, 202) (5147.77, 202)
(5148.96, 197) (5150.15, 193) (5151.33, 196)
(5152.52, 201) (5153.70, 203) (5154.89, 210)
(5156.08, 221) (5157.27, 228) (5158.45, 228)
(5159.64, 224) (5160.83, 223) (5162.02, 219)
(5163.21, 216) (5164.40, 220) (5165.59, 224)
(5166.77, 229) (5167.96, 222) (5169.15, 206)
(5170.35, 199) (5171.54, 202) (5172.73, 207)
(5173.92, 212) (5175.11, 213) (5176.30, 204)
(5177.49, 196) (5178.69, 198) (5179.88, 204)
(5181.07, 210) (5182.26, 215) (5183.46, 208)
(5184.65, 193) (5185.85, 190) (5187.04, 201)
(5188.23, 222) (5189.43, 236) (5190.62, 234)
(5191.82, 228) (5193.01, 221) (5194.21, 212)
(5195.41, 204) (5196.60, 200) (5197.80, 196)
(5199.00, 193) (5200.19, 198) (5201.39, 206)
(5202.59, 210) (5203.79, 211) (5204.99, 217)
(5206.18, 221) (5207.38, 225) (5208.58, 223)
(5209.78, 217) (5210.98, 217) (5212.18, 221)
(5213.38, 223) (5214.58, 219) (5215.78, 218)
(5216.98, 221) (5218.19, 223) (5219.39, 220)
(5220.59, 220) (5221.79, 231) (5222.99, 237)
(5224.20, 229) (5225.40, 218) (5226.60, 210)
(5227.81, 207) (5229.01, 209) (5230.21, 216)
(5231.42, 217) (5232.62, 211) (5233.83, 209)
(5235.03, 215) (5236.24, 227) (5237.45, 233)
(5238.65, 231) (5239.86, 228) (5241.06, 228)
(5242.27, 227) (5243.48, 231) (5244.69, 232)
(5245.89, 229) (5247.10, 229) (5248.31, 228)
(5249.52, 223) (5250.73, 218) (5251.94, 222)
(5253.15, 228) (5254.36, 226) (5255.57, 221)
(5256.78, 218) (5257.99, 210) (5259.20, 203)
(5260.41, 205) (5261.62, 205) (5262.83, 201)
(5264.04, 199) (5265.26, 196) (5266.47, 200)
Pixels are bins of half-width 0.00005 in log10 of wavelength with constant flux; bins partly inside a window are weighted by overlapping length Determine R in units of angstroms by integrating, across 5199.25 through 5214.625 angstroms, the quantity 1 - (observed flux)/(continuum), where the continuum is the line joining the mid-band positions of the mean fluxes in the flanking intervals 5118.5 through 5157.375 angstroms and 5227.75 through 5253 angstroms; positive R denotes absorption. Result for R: 0.2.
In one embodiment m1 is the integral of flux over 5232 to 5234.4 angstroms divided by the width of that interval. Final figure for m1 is 210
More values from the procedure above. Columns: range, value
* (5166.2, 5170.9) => 214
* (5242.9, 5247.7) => 230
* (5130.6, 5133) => 212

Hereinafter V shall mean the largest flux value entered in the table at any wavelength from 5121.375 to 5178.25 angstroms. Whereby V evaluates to 242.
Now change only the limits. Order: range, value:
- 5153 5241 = 237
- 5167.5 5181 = 222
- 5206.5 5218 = 225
